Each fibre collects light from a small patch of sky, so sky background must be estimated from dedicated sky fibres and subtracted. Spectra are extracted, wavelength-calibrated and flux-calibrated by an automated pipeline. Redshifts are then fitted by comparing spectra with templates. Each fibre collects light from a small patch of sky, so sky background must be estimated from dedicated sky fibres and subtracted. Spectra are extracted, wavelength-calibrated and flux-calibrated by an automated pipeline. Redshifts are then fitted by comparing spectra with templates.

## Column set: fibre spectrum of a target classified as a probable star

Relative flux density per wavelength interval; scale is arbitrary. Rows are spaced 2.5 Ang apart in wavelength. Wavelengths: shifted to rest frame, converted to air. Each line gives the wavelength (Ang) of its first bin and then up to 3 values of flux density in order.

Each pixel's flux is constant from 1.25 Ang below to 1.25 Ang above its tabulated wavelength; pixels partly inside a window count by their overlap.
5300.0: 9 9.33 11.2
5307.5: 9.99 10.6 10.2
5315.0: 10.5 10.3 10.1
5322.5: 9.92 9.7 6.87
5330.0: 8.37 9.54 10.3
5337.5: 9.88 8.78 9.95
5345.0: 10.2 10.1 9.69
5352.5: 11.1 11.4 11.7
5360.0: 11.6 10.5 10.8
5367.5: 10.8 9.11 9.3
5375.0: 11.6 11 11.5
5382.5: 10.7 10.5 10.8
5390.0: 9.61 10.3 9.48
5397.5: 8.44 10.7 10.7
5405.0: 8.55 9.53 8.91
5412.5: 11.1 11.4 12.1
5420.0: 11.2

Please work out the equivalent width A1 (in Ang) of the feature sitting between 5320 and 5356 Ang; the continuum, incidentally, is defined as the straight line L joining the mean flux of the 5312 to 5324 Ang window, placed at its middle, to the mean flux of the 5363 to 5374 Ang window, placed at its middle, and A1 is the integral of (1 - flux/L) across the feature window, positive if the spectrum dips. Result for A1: 1.57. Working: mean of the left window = 10.2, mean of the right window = 10.1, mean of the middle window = 9.7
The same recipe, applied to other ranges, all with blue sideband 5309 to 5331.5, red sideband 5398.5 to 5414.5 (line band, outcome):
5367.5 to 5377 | -0.4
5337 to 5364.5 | -2.1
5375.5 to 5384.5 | -1.1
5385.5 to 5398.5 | 0.1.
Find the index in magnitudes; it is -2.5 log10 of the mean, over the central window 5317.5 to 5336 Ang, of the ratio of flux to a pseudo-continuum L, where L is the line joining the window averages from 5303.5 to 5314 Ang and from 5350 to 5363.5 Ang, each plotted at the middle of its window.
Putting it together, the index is 0.15 mag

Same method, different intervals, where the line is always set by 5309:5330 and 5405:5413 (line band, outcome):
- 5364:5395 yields -0.096 mag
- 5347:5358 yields -0.124 mag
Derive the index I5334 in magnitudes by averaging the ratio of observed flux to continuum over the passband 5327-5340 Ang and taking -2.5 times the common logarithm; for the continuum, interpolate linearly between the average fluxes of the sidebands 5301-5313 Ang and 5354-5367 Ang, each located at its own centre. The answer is 0.18 mag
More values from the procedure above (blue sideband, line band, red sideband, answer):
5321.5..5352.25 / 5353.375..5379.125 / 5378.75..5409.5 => -0.108 mag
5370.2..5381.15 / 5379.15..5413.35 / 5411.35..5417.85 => 0.108 mag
